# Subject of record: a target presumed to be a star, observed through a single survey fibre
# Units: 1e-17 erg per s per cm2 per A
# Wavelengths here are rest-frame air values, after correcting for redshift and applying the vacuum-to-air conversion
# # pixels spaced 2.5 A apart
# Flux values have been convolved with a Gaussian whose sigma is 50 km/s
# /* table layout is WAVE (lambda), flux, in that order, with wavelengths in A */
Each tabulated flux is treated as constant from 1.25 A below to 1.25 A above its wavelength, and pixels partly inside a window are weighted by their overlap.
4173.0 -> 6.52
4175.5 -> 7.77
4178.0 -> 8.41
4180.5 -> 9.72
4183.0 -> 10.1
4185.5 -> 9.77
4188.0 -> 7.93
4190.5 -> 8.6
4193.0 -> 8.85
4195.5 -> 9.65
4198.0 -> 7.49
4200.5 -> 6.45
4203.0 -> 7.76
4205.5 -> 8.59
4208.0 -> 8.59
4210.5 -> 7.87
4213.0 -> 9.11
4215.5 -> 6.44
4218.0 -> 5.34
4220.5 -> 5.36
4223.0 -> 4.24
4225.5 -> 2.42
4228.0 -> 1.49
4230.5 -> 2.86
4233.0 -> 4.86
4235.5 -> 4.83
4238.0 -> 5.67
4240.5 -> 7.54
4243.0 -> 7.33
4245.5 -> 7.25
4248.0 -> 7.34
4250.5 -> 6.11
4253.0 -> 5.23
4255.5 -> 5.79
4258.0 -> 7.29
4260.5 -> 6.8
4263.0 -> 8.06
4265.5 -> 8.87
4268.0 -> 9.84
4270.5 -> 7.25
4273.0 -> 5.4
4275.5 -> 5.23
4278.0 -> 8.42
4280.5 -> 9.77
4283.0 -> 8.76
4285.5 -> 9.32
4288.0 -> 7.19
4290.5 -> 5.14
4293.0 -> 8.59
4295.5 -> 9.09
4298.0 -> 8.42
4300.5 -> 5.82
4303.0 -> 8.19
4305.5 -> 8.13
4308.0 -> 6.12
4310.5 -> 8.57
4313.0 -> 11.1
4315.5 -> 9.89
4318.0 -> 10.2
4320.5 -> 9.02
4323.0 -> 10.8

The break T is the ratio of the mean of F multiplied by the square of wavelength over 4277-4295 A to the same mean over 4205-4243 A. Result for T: 1.49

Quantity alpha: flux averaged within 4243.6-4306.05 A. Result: 7.48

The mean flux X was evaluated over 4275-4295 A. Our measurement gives 7.95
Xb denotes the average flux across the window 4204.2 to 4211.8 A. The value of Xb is 8.35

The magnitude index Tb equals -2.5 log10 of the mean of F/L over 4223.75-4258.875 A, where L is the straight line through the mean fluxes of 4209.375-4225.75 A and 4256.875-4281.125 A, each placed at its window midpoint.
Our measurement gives 0.26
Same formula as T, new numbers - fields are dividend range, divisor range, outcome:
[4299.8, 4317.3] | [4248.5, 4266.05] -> 1.26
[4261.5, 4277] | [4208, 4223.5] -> 1.14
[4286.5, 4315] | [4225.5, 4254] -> 1.52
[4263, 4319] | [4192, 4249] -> 1.32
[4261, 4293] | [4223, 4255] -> 1.52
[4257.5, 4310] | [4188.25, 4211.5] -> 0.98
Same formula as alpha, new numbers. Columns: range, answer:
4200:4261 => 6.09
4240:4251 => 7.15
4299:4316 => 8.19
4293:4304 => 7.95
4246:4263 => 6.58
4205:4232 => 5.58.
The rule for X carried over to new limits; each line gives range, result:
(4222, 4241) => 4.11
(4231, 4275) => 6.7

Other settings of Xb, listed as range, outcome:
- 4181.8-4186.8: 9.91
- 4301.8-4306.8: 8.14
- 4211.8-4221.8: 6.54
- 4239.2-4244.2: 7.42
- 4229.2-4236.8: 4.18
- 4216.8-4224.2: 4.98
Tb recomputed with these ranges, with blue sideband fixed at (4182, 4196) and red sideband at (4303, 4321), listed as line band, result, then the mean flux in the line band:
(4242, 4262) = 0.33 mag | 6.65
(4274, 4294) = 0.16 mag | 7.76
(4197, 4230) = 0.42 mag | 6.16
